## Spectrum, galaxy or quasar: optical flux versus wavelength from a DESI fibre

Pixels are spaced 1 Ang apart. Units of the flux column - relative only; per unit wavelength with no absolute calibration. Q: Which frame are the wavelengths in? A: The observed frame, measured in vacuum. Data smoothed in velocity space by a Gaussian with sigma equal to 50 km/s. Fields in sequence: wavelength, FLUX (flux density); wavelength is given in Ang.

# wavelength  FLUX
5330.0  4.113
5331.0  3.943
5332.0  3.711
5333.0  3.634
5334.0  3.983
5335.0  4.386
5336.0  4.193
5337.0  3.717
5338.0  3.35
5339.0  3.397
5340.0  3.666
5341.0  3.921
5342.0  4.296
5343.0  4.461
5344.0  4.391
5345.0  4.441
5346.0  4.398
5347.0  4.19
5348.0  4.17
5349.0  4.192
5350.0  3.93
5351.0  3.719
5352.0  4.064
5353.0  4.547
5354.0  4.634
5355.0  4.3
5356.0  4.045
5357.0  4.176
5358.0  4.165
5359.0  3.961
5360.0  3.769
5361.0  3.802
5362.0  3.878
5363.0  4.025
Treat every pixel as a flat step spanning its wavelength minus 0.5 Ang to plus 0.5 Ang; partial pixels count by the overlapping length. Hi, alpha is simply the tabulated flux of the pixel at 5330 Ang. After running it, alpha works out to 4.113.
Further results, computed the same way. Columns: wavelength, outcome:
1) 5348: 4.17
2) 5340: 3.666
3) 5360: 3.769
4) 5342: 4.296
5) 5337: 3.717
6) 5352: 4.064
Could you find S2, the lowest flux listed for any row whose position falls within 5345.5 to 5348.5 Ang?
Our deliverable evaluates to 4.17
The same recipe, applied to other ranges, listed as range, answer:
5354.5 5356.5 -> 4.045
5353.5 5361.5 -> 3.769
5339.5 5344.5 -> 3.666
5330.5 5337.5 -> 3.634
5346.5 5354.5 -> 3.719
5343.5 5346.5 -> 4.391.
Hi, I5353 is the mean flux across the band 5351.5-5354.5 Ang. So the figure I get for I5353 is 4.42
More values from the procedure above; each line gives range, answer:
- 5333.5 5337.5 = 4.07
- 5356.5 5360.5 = 4.02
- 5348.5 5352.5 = 3.98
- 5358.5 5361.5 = 3.84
